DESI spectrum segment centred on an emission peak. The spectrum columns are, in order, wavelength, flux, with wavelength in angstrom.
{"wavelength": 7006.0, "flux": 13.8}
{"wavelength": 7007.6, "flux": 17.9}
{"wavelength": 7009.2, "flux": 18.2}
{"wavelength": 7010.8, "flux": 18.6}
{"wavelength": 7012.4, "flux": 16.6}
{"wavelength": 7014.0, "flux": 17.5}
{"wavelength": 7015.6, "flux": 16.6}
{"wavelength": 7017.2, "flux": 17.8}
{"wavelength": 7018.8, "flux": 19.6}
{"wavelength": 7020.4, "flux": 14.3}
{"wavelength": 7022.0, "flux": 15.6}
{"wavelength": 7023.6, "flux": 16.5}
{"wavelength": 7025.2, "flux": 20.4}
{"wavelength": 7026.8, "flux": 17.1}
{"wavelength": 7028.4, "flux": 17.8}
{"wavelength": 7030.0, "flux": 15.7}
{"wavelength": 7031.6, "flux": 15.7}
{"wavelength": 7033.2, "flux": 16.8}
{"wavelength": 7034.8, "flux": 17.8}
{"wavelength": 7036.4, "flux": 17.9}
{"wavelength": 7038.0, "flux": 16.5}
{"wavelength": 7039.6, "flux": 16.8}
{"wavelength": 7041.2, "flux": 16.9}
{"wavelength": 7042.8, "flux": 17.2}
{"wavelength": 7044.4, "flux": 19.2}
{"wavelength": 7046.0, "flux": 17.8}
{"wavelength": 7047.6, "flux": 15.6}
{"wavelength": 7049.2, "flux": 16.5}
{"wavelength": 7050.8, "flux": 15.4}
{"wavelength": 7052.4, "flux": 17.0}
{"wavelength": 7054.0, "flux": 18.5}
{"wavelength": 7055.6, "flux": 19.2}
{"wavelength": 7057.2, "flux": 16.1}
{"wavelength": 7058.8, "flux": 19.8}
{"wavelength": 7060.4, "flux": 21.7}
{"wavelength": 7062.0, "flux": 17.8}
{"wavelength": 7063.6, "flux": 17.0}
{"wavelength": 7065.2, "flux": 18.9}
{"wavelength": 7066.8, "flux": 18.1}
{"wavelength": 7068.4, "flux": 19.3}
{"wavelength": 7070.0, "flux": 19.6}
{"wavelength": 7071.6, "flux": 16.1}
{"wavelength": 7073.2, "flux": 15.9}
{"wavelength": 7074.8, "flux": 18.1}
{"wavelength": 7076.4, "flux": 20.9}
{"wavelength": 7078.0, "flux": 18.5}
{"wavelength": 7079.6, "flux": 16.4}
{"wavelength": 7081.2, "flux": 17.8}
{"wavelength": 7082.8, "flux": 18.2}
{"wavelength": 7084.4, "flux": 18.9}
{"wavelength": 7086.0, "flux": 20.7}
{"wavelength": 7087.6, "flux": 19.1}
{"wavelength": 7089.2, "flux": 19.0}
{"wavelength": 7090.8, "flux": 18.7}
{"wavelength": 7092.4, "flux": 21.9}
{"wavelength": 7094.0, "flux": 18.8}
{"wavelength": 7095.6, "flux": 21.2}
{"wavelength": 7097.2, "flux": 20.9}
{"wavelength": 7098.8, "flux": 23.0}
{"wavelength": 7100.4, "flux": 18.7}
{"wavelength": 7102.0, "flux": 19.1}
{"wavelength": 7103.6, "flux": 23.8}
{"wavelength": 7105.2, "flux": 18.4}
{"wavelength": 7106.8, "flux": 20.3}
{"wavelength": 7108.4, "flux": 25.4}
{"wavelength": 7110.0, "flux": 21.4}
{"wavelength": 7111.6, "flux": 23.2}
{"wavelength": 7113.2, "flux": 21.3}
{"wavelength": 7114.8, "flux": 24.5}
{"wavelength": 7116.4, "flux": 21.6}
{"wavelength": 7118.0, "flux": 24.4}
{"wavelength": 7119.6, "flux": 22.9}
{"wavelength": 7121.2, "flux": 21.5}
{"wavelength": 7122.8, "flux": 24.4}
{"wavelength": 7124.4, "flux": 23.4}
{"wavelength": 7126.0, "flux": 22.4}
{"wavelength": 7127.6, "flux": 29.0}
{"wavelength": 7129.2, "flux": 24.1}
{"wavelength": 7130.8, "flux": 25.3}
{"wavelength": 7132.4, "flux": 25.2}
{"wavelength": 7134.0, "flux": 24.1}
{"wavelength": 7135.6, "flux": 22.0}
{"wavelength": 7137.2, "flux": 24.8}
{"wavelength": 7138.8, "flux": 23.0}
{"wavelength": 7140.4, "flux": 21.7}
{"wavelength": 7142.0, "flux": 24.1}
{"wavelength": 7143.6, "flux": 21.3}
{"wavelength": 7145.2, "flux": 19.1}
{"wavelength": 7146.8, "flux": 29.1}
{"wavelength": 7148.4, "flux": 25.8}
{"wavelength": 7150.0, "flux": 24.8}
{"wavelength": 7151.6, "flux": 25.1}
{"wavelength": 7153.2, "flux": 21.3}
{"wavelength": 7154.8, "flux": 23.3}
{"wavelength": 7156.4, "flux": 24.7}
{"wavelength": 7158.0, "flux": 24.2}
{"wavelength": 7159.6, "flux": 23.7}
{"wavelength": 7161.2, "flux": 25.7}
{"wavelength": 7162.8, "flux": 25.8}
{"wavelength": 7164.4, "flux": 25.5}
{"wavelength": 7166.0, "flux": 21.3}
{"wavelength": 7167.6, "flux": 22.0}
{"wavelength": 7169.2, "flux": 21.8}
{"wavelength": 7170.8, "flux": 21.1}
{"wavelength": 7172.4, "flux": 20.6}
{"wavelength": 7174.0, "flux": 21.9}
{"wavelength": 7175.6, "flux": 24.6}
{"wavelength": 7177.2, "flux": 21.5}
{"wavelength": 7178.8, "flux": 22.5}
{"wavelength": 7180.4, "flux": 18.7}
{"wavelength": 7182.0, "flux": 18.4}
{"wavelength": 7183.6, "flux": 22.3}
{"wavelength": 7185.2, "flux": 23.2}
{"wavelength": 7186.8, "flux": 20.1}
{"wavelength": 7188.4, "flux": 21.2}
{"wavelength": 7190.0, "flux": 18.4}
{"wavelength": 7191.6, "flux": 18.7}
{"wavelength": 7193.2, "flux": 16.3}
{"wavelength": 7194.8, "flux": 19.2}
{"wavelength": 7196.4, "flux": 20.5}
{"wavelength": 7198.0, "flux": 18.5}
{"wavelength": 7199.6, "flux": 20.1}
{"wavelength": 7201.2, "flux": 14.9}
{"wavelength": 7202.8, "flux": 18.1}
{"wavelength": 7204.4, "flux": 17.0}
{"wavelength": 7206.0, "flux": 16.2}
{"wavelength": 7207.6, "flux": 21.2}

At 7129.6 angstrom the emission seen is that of Mg II 2798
